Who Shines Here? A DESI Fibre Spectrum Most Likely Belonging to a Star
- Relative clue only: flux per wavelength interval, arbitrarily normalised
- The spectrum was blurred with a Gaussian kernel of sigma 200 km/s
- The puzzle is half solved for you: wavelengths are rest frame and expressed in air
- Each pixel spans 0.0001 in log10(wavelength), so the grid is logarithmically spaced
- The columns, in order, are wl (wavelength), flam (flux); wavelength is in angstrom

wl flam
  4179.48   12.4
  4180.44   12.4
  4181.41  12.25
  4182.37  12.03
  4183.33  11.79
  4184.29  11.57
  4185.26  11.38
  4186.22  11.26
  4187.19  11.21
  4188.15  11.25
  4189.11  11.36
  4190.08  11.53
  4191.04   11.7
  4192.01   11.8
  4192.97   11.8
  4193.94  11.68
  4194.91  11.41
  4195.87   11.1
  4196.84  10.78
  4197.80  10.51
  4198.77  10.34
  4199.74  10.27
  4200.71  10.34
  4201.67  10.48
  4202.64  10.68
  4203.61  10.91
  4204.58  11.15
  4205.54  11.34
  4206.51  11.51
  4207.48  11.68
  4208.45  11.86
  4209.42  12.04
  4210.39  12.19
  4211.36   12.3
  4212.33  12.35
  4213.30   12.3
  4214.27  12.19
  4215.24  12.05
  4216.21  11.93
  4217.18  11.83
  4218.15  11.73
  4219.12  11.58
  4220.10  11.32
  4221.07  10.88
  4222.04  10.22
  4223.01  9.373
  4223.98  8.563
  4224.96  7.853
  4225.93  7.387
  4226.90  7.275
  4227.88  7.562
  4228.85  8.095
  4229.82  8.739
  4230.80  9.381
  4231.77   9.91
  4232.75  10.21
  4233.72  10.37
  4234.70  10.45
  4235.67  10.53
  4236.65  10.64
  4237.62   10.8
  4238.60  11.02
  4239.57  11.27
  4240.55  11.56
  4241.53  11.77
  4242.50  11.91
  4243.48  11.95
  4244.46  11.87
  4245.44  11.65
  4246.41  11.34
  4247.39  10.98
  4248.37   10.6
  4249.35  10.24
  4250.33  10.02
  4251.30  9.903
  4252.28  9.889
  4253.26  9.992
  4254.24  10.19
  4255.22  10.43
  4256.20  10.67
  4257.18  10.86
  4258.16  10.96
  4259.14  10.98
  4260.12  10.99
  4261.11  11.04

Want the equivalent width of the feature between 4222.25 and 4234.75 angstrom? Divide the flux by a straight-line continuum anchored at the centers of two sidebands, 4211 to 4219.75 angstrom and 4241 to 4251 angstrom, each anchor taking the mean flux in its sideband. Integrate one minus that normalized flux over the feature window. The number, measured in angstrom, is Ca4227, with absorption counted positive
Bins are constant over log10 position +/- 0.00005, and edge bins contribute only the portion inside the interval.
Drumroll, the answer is 3.03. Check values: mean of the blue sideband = 12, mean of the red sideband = 11.2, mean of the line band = 8.83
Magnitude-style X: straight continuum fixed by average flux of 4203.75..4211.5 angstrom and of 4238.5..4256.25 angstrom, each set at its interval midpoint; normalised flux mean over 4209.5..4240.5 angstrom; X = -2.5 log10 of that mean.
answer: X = 0.09 mag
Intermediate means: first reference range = 11.7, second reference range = 10.9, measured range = 10.4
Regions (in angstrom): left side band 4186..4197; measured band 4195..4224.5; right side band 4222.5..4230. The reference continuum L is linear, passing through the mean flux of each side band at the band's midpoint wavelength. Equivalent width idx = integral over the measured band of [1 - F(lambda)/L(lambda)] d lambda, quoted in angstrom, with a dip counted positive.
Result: -4.9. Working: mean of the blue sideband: 11.4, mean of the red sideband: 8.09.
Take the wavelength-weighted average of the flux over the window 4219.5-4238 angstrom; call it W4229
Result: 9.45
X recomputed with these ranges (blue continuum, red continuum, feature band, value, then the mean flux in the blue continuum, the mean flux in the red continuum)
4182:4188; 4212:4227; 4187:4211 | -0.01 mag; 11.5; 10.6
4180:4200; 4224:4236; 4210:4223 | -0.19 mag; 11.4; 8.94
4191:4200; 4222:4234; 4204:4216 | -0.18 mag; 11.1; 8.77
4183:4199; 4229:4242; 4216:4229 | 0.11 mag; 11.3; 10.4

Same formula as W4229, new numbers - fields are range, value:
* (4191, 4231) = 10.7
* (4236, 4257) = 10.9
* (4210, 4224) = 11.5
